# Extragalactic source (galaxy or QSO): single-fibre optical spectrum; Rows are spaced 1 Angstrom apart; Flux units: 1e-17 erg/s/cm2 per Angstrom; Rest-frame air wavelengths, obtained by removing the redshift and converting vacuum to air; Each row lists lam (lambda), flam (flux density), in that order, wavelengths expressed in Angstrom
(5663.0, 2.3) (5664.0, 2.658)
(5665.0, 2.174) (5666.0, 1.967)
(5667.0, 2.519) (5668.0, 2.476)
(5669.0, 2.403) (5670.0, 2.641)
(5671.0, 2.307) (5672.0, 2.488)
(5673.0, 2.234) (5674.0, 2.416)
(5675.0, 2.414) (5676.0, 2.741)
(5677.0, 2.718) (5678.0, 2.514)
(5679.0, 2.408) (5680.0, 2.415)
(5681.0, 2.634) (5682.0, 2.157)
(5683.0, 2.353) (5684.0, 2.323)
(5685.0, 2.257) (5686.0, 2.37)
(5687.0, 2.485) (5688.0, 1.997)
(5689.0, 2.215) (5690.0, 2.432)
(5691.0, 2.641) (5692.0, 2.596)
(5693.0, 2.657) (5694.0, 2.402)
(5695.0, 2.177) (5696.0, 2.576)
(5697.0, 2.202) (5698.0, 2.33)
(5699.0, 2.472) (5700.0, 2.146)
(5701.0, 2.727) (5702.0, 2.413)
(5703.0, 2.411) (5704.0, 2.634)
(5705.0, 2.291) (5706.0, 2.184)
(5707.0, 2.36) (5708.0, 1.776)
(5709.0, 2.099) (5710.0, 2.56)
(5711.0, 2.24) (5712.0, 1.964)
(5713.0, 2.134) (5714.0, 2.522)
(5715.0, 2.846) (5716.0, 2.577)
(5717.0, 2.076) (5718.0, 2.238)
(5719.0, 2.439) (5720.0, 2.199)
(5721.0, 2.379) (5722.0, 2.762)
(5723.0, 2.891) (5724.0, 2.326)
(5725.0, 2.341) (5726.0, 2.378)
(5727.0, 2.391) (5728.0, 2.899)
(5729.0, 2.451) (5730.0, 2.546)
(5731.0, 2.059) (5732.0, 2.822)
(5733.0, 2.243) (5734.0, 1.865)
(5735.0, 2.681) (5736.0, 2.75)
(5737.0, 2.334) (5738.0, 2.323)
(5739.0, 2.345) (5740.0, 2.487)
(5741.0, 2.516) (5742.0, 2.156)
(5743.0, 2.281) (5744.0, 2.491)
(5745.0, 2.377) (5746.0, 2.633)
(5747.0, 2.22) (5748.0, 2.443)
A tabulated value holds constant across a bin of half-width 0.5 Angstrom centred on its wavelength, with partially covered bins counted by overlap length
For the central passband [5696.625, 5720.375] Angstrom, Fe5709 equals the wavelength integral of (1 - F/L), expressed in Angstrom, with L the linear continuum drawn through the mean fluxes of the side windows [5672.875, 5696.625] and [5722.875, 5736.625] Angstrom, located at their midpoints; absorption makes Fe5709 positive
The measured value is 1.1 Angstrom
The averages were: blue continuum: 2.42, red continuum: 2.46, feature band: 2.33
